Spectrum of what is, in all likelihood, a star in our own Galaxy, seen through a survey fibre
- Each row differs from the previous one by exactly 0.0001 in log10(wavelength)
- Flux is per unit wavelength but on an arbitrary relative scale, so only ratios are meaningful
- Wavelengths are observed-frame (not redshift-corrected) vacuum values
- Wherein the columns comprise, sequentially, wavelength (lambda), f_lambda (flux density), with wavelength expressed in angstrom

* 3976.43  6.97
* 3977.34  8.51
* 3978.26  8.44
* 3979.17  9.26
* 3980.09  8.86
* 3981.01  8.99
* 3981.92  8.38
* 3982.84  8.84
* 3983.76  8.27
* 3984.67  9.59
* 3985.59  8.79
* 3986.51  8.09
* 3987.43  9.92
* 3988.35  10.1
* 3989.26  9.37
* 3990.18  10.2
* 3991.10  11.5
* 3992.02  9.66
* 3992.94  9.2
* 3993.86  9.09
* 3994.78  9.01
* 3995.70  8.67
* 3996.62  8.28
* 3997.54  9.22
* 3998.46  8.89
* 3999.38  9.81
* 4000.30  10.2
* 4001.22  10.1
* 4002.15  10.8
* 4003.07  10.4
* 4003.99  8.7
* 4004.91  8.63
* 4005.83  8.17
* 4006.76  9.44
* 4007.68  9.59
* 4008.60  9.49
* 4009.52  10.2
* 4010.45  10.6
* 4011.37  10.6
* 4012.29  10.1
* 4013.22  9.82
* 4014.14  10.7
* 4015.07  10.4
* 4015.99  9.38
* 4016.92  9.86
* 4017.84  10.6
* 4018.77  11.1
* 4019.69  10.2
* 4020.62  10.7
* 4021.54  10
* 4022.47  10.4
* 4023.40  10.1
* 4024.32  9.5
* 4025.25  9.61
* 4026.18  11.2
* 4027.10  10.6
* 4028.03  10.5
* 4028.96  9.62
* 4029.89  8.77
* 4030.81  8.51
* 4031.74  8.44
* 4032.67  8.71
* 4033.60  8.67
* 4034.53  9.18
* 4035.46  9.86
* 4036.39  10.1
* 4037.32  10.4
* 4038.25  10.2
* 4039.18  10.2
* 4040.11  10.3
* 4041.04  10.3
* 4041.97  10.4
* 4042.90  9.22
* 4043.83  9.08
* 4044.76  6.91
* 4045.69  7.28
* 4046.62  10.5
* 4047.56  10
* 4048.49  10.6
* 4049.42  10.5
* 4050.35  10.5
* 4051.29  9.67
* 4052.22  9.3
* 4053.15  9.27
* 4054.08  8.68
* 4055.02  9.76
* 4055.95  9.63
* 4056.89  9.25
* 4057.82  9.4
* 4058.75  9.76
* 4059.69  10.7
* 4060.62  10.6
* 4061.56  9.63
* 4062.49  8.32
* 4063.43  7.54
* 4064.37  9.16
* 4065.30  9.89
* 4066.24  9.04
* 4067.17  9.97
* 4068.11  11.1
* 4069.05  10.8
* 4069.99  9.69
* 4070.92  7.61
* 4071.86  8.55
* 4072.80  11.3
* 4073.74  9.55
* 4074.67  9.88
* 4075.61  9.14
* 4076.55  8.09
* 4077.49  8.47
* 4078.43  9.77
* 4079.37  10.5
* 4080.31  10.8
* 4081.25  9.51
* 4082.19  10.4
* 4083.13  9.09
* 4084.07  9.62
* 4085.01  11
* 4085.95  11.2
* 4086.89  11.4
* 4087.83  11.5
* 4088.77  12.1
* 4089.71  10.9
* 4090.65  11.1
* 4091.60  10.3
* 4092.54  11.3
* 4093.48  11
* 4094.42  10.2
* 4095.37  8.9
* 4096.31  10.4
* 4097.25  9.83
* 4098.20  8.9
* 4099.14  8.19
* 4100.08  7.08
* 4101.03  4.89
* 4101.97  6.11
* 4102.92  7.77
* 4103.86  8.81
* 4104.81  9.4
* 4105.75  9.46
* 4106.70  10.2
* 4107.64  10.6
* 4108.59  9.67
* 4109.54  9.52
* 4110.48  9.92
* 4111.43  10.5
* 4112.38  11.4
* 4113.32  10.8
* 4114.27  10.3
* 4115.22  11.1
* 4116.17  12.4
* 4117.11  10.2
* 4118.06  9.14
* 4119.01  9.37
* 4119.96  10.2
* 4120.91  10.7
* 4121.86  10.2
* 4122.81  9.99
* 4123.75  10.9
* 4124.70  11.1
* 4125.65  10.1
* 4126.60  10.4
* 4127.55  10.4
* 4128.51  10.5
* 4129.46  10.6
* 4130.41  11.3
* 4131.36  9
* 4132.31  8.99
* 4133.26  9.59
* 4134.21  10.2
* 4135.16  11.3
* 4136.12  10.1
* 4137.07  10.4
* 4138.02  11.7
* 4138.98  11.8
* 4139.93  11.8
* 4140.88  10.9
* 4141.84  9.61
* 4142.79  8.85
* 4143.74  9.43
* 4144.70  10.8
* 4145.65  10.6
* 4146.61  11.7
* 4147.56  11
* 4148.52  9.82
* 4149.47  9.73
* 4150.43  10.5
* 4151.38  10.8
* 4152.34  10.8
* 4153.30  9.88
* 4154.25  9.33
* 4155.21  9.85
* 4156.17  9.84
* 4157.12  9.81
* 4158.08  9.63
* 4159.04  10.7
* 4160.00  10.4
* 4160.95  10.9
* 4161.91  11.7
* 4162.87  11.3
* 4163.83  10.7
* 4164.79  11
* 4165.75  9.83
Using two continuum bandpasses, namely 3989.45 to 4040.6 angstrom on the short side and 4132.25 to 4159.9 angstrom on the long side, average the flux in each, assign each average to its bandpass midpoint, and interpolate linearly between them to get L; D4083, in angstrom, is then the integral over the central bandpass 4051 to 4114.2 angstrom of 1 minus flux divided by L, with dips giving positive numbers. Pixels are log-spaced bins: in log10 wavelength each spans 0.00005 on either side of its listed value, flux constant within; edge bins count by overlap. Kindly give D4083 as 2.5 angstrom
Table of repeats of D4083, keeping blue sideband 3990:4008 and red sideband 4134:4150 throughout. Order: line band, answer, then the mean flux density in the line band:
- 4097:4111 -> 2.2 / 8.68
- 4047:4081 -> 1.2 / 9.62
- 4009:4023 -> -1.0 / 10.3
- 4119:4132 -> 0.1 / 10.4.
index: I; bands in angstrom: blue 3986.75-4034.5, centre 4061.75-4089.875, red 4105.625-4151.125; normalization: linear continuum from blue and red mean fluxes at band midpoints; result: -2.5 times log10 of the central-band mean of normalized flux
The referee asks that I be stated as 0.03 mag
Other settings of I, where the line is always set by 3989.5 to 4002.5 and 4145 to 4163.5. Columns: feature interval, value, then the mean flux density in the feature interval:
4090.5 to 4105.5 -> 0.133 mag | 8.97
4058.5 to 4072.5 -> 0.052 mag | 9.5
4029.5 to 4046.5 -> 0.061 mag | 9.28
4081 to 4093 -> -0.069 mag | 10.7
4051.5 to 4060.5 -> 0.037 mag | 9.58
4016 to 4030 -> -0.049 mag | 10.2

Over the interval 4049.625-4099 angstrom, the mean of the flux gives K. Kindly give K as 9.88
